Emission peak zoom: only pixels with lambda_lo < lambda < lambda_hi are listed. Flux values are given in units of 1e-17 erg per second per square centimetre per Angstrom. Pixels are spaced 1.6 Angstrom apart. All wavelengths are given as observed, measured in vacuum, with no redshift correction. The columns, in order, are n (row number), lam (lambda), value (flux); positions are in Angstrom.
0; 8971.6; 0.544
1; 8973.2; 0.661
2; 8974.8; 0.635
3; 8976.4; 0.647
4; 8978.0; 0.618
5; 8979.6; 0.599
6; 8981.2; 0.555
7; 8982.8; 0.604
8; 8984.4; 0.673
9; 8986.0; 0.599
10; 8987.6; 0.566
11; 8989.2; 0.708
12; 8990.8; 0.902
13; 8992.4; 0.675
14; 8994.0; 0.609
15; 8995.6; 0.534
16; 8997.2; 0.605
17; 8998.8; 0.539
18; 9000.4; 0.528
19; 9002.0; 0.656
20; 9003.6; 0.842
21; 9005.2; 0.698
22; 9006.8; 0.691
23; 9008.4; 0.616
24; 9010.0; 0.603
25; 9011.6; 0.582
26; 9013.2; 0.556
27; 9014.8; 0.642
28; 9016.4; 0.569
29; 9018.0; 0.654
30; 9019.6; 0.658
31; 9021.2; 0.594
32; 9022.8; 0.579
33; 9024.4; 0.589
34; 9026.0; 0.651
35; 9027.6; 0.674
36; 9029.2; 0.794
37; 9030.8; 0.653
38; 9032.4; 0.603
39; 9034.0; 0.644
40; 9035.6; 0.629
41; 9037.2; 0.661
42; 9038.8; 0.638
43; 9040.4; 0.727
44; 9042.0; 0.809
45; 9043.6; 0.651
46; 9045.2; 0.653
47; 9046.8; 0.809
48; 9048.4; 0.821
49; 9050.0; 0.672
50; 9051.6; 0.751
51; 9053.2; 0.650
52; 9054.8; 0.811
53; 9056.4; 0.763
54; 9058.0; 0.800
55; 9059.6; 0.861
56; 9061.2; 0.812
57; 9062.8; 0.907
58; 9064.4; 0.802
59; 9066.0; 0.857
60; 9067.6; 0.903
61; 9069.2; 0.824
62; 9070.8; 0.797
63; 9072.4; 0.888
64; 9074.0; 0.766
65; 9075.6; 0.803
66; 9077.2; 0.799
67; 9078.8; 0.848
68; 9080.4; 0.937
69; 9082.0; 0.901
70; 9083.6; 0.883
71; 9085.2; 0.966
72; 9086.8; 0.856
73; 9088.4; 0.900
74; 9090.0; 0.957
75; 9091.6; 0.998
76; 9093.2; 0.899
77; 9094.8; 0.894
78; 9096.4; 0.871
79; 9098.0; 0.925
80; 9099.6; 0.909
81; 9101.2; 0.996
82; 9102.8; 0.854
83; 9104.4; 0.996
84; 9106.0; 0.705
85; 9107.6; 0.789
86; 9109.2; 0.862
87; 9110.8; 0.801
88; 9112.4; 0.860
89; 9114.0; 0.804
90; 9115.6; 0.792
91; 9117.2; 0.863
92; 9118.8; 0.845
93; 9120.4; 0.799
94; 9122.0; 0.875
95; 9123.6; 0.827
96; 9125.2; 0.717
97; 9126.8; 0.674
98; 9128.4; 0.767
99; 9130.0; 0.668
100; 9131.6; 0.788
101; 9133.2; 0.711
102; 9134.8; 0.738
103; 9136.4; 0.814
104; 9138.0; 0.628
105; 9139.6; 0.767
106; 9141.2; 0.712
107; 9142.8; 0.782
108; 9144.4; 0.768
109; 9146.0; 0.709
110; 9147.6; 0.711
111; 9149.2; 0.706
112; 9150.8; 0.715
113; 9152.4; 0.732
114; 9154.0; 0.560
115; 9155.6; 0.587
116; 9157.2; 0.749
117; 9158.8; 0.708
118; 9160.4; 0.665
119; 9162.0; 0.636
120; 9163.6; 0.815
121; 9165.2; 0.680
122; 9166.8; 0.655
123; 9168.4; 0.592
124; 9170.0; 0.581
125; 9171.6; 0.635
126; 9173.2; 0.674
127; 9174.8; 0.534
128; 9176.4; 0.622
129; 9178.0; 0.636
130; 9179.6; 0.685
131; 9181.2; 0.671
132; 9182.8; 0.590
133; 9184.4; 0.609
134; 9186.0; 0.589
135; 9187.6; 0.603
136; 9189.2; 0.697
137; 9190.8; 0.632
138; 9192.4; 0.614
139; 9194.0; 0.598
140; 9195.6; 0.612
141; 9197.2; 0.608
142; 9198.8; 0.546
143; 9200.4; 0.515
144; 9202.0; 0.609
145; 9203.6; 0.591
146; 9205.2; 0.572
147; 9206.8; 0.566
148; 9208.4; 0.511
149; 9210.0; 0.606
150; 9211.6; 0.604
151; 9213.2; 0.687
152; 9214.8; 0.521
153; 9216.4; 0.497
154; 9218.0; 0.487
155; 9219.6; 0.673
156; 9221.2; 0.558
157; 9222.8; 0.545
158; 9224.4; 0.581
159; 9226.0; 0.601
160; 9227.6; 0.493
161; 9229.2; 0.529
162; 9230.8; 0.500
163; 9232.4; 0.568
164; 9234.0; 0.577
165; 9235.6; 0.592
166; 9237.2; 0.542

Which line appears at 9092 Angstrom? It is Mg II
